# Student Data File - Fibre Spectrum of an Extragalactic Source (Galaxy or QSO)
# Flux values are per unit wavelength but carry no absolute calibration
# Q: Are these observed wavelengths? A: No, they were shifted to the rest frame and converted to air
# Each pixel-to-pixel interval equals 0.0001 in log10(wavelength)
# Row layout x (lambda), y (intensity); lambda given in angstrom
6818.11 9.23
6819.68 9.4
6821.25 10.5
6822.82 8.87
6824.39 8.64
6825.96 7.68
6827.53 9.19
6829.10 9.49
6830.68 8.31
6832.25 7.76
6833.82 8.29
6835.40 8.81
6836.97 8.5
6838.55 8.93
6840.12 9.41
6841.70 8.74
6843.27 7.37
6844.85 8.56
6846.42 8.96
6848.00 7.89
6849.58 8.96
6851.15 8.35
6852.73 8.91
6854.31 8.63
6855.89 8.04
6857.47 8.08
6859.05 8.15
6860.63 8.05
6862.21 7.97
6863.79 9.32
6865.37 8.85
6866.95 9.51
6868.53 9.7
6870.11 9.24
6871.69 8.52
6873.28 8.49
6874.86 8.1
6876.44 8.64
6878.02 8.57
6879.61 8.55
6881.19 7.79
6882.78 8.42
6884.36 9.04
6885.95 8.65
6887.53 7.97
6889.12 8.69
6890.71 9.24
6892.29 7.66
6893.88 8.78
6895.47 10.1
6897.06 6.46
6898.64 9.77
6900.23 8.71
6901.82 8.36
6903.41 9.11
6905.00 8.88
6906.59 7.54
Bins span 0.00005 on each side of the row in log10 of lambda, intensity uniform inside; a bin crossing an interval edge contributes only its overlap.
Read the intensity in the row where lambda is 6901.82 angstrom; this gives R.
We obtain 8.36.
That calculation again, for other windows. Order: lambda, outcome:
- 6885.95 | 8.65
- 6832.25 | 7.76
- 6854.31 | 8.63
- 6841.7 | 8.74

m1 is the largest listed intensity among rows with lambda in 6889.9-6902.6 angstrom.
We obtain 10.1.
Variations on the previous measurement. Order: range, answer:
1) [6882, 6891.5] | 9.24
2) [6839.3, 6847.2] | 9.41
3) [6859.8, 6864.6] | 9.32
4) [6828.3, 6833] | 9.49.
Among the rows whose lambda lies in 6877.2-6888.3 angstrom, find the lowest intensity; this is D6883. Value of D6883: 7.79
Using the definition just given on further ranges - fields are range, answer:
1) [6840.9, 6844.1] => 7.37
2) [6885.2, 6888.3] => 7.97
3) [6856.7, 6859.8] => 8.08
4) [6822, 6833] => 7.68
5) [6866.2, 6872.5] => 8.52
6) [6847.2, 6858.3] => 7.89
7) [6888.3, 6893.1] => 7.66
